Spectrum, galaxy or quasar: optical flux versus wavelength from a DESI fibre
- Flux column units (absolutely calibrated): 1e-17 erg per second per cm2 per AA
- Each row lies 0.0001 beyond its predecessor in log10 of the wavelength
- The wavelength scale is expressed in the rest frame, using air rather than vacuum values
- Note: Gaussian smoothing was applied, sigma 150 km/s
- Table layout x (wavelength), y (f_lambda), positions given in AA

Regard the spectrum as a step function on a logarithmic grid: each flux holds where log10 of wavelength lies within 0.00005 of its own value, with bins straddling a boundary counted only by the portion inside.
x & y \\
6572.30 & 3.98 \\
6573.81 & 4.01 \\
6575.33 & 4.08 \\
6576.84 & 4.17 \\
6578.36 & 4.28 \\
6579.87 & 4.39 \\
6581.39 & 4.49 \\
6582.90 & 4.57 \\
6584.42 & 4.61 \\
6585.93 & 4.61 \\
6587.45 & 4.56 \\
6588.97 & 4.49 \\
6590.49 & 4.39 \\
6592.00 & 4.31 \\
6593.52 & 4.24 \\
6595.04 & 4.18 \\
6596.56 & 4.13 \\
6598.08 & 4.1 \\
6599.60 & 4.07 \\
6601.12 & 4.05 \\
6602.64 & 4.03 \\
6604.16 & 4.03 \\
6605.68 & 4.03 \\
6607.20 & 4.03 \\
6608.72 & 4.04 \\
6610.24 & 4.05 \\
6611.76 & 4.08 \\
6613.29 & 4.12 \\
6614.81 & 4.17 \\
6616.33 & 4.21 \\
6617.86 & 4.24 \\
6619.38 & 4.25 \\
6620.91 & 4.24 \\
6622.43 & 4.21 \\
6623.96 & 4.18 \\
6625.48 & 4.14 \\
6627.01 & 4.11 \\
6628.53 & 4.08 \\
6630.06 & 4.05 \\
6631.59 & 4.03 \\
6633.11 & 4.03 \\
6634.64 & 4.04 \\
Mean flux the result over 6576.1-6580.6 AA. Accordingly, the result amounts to 4.28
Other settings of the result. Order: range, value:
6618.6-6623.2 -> 4.23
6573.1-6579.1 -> 4.13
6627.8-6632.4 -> 4.05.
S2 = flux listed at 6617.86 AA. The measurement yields 4.24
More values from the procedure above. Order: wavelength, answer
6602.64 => 4.03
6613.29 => 4.12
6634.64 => 4.04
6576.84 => 4.17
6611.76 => 4.08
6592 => 4.31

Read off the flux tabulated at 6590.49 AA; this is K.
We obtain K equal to 4.39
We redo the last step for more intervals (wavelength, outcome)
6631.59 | 4.03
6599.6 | 4.07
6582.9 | 4.57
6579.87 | 4.39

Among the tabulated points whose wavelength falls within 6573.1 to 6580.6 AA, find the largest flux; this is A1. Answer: 4.39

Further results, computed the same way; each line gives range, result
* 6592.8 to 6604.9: 4.24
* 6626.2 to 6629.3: 4.11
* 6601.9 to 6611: 4.05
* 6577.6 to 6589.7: 4.61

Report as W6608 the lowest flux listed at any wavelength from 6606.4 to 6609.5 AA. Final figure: 4.03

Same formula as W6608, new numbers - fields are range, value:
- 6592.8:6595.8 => 4.18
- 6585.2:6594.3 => 4.24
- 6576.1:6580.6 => 4.17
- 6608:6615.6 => 4.04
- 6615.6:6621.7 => 4.21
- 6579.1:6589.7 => 4.39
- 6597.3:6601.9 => 4.05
